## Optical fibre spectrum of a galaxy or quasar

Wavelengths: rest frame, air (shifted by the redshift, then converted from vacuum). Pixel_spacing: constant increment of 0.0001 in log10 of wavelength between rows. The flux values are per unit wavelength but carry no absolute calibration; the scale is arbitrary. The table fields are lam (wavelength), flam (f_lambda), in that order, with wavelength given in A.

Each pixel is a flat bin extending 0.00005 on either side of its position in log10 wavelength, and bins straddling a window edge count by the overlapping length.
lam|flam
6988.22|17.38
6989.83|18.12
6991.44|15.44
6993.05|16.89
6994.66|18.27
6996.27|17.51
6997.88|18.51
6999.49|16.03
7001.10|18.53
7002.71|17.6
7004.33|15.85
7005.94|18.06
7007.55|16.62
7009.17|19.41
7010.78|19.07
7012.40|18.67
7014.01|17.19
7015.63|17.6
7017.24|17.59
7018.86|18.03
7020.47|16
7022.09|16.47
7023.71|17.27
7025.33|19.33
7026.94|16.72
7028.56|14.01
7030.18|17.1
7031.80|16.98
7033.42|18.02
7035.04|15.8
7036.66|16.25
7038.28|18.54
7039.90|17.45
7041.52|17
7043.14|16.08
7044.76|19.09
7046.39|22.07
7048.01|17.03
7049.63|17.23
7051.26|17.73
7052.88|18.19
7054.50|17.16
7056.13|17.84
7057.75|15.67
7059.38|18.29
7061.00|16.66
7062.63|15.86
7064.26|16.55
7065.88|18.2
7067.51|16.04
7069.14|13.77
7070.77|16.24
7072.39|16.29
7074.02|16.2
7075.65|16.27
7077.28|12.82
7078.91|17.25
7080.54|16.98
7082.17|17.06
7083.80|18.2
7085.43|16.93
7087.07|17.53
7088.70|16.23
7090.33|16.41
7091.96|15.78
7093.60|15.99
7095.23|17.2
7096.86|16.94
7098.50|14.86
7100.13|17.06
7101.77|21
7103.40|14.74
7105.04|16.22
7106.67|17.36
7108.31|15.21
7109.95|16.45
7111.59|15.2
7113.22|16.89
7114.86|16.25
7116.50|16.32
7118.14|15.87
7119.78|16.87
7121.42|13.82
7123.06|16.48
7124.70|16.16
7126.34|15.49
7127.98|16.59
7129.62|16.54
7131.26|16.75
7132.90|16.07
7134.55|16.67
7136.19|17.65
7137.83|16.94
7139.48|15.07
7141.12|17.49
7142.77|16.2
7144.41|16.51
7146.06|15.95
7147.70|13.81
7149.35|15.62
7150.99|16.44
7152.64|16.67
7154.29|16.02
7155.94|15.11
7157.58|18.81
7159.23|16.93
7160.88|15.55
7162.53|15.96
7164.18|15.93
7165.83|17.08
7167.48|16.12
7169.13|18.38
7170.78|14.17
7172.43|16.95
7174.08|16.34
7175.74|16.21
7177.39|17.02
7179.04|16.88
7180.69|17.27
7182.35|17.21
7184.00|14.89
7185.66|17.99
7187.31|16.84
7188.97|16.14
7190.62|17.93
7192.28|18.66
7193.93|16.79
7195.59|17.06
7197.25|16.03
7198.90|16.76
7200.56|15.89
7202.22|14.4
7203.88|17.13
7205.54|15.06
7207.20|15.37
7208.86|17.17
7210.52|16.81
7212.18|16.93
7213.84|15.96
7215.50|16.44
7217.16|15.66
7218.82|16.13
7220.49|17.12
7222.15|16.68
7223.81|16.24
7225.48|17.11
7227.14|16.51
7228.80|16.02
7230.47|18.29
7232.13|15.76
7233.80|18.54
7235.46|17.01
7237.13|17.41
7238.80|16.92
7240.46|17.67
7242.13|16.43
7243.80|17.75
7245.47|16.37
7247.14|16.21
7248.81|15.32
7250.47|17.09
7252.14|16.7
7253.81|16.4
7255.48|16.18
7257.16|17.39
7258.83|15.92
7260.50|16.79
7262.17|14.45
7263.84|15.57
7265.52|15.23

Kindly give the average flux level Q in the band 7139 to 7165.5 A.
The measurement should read 16.2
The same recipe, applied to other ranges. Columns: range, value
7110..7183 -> 16.3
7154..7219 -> 16.5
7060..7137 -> 16.4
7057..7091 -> 16.5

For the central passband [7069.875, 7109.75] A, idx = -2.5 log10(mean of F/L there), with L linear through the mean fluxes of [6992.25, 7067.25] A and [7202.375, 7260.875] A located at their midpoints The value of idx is 0.04 mag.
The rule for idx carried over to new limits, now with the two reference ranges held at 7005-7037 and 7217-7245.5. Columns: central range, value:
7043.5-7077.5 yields 0.017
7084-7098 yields 0.034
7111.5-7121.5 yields 0.068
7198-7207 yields 0.076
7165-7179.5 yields 0.030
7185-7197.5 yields -0.015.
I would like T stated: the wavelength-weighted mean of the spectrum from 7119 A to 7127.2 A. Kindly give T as 15.8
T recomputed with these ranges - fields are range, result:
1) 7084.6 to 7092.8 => 16.6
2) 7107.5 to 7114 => 15.9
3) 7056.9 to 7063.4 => 16.6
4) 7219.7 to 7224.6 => 16.7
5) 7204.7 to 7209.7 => 15.9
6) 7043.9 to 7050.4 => 18.8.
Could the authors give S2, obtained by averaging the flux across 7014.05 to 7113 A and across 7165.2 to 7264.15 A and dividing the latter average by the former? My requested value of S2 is 1.0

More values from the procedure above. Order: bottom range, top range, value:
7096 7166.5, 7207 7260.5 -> 1.02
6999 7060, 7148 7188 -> 0.94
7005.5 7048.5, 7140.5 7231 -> 0.94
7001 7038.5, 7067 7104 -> 0.95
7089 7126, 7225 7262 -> 1.03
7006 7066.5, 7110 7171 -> 0.93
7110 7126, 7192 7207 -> 1.02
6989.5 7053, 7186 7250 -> 0.95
